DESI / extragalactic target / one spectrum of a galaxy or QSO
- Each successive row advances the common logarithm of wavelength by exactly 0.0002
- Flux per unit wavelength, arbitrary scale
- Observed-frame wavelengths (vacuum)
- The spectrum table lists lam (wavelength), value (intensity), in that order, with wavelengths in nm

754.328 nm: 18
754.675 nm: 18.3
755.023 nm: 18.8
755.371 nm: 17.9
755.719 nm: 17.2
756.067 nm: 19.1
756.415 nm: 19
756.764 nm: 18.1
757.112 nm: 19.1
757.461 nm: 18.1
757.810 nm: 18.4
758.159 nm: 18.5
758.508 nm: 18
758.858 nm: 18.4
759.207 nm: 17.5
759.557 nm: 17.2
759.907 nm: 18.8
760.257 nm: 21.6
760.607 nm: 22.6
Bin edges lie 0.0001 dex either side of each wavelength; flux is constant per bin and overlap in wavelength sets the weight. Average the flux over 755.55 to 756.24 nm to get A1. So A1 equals 18.2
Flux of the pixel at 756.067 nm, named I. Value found 19.1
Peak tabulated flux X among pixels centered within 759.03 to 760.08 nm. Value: 18.8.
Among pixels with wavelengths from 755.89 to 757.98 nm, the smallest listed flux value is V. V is 18.1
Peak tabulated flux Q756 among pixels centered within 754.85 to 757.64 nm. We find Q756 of 19.1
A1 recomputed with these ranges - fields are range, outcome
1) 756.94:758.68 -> 18.4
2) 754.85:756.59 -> 18.4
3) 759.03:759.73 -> 17.4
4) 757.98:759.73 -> 17.9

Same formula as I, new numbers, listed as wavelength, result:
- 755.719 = 17.2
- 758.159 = 18.5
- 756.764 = 18.1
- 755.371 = 17.9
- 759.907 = 18.8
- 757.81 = 18.4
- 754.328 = 18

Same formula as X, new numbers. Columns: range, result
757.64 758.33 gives 18.5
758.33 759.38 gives 18.4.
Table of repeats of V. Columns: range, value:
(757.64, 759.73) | 17.2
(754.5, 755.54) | 17.9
